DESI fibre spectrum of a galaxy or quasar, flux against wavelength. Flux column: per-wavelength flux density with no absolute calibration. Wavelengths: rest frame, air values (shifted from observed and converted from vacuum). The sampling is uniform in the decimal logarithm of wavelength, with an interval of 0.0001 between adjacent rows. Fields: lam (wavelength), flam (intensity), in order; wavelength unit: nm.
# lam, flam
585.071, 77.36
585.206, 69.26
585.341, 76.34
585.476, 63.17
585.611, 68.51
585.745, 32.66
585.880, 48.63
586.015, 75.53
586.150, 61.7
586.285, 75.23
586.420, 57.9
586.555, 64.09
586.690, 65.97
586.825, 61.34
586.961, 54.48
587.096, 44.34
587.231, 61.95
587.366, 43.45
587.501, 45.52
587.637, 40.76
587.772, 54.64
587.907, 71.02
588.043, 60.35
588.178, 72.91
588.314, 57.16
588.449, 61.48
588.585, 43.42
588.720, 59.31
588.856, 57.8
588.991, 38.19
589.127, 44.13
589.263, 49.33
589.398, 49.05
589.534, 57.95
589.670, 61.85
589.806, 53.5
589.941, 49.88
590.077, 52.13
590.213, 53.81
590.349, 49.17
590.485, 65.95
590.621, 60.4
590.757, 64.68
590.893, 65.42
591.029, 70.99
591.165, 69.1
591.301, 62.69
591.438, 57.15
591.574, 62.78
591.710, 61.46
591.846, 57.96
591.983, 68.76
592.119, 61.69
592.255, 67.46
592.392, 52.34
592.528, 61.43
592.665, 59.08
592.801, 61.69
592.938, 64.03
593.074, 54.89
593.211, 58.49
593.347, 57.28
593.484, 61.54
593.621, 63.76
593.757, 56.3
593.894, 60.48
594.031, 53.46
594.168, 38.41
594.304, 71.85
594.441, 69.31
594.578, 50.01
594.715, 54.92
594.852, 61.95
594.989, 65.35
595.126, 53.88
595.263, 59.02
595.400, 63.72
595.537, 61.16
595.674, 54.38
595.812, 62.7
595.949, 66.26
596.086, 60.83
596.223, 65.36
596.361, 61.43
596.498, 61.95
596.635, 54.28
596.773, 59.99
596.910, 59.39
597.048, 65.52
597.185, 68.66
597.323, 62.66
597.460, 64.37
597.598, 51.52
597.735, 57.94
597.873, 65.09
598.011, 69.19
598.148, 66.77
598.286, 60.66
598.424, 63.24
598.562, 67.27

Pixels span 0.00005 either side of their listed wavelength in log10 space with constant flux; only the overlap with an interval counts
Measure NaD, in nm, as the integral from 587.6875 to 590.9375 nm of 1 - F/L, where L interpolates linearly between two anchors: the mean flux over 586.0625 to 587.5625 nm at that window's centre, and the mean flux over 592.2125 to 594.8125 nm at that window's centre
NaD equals 0.12 nm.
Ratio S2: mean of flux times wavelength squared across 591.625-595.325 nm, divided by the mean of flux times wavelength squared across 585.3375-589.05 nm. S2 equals 1.06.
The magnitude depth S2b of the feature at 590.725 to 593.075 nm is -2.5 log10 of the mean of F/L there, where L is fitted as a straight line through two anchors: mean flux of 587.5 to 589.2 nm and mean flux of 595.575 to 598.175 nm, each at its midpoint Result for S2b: -0.09 mag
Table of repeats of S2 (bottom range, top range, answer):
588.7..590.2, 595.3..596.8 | 1.20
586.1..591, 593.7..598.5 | 1.10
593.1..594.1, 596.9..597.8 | 1.07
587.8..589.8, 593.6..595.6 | 1.07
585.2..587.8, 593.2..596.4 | 1.06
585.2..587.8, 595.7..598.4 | 1.11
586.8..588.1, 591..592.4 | 1.20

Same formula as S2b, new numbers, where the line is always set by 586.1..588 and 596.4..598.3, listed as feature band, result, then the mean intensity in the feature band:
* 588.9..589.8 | 0.16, 50.5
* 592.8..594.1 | 0.02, 59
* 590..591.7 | -0.04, 61.1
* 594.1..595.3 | 0.05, 58.3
